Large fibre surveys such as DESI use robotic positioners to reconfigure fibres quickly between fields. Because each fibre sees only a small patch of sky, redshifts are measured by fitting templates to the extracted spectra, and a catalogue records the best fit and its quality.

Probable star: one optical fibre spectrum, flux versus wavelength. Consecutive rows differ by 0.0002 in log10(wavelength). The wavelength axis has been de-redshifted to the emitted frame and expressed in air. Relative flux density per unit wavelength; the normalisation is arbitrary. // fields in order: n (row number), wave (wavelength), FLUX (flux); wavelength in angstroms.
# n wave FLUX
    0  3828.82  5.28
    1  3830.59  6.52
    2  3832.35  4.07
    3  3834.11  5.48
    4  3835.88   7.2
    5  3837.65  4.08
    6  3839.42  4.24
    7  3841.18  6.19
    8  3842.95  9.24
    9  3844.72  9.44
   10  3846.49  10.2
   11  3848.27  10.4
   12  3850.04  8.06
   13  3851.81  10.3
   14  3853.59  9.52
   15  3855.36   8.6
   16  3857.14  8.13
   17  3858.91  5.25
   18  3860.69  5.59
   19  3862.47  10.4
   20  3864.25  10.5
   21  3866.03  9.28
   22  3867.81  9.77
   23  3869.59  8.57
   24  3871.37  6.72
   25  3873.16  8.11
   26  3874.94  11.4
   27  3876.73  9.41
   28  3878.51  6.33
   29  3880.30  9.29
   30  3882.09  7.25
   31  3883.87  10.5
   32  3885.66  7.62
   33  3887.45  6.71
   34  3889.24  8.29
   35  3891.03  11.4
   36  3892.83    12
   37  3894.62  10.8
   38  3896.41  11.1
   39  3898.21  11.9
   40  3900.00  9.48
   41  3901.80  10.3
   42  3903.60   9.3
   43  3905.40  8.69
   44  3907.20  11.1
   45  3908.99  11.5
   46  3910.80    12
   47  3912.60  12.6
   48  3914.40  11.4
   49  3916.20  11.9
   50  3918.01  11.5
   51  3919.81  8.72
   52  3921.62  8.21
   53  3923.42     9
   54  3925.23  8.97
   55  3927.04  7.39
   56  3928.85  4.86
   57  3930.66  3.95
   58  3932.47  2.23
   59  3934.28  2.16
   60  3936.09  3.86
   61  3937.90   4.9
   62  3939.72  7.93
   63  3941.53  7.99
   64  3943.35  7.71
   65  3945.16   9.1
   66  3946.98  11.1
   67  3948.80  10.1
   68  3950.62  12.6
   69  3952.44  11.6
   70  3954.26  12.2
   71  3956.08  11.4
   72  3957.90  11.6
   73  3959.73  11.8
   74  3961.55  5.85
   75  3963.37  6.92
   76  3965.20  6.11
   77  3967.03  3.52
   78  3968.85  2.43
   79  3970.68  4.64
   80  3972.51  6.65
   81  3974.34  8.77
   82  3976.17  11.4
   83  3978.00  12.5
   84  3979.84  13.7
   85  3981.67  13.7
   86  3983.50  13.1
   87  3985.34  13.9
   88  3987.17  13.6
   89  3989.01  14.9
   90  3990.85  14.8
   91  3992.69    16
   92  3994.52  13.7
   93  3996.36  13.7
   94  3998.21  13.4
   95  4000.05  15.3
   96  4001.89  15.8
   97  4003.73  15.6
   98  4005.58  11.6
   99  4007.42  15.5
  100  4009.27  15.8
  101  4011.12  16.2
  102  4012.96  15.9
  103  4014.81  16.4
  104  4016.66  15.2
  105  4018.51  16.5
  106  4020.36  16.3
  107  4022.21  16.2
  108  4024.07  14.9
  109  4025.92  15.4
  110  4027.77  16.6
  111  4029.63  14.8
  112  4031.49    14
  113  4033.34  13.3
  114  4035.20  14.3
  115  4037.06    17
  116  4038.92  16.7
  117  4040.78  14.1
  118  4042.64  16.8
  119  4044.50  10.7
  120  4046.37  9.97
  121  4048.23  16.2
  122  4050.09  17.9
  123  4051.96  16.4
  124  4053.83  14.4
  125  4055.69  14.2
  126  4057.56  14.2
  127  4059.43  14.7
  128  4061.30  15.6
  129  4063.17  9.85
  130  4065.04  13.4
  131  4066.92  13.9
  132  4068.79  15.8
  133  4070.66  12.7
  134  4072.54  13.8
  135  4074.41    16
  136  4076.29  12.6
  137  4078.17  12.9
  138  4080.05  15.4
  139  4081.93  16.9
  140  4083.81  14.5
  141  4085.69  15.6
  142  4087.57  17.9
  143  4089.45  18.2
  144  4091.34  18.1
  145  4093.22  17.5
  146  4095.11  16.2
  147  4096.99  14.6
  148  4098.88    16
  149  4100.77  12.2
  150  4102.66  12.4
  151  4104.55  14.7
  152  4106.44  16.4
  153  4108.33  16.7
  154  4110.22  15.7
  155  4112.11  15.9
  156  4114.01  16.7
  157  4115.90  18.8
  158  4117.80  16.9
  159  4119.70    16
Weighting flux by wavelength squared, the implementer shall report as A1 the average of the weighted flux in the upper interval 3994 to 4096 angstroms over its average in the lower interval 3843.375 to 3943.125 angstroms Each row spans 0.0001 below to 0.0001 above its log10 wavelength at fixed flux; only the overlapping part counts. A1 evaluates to 1.85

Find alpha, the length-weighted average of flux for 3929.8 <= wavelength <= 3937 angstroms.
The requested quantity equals 3.05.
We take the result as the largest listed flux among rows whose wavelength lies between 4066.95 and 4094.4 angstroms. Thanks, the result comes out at 18.2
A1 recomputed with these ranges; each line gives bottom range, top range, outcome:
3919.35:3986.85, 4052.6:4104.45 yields 1.85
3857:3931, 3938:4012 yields 1.27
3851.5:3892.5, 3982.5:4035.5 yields 1.85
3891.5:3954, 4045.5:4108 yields 1.77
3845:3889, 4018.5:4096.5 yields 1.91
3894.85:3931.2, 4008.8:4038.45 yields 1.69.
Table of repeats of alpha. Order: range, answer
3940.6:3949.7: 9.2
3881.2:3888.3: 8.04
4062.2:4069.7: 13.2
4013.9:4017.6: 15.8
